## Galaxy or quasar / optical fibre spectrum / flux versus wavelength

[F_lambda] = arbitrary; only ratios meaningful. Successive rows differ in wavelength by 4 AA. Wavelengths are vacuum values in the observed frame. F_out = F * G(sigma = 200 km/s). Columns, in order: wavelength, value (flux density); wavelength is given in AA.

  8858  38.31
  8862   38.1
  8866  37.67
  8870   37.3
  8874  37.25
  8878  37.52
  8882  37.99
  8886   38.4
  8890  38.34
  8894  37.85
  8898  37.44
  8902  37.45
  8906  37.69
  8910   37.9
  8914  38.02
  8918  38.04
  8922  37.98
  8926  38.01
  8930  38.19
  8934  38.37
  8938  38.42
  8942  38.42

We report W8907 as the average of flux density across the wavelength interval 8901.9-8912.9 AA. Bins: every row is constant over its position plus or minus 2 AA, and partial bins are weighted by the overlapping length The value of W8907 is 37.7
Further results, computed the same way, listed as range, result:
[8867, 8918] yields 37.8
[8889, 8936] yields 37.9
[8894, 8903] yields 37.5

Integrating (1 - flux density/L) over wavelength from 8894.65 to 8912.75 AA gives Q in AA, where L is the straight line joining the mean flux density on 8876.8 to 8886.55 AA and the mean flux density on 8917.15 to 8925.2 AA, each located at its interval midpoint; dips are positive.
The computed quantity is 0.15 AA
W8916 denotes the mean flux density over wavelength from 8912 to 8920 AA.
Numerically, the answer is 38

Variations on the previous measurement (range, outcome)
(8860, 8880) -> 37.6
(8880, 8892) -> 38.2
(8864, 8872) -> 37.5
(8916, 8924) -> 38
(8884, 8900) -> 38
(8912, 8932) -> 38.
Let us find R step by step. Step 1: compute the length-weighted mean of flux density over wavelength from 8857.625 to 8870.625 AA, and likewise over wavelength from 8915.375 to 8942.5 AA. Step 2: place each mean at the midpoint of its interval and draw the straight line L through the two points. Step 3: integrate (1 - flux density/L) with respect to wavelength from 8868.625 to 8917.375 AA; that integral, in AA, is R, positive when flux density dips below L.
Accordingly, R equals 0.3 AA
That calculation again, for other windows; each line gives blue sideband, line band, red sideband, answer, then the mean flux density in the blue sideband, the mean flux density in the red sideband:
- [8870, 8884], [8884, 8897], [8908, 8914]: -0.2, 37.5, 37.9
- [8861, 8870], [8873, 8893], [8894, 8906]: -0.2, 37.7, 37.6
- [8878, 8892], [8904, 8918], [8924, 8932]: 0.1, 38.1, 38.1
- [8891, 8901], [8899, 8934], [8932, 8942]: 0.1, 37.7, 38.4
